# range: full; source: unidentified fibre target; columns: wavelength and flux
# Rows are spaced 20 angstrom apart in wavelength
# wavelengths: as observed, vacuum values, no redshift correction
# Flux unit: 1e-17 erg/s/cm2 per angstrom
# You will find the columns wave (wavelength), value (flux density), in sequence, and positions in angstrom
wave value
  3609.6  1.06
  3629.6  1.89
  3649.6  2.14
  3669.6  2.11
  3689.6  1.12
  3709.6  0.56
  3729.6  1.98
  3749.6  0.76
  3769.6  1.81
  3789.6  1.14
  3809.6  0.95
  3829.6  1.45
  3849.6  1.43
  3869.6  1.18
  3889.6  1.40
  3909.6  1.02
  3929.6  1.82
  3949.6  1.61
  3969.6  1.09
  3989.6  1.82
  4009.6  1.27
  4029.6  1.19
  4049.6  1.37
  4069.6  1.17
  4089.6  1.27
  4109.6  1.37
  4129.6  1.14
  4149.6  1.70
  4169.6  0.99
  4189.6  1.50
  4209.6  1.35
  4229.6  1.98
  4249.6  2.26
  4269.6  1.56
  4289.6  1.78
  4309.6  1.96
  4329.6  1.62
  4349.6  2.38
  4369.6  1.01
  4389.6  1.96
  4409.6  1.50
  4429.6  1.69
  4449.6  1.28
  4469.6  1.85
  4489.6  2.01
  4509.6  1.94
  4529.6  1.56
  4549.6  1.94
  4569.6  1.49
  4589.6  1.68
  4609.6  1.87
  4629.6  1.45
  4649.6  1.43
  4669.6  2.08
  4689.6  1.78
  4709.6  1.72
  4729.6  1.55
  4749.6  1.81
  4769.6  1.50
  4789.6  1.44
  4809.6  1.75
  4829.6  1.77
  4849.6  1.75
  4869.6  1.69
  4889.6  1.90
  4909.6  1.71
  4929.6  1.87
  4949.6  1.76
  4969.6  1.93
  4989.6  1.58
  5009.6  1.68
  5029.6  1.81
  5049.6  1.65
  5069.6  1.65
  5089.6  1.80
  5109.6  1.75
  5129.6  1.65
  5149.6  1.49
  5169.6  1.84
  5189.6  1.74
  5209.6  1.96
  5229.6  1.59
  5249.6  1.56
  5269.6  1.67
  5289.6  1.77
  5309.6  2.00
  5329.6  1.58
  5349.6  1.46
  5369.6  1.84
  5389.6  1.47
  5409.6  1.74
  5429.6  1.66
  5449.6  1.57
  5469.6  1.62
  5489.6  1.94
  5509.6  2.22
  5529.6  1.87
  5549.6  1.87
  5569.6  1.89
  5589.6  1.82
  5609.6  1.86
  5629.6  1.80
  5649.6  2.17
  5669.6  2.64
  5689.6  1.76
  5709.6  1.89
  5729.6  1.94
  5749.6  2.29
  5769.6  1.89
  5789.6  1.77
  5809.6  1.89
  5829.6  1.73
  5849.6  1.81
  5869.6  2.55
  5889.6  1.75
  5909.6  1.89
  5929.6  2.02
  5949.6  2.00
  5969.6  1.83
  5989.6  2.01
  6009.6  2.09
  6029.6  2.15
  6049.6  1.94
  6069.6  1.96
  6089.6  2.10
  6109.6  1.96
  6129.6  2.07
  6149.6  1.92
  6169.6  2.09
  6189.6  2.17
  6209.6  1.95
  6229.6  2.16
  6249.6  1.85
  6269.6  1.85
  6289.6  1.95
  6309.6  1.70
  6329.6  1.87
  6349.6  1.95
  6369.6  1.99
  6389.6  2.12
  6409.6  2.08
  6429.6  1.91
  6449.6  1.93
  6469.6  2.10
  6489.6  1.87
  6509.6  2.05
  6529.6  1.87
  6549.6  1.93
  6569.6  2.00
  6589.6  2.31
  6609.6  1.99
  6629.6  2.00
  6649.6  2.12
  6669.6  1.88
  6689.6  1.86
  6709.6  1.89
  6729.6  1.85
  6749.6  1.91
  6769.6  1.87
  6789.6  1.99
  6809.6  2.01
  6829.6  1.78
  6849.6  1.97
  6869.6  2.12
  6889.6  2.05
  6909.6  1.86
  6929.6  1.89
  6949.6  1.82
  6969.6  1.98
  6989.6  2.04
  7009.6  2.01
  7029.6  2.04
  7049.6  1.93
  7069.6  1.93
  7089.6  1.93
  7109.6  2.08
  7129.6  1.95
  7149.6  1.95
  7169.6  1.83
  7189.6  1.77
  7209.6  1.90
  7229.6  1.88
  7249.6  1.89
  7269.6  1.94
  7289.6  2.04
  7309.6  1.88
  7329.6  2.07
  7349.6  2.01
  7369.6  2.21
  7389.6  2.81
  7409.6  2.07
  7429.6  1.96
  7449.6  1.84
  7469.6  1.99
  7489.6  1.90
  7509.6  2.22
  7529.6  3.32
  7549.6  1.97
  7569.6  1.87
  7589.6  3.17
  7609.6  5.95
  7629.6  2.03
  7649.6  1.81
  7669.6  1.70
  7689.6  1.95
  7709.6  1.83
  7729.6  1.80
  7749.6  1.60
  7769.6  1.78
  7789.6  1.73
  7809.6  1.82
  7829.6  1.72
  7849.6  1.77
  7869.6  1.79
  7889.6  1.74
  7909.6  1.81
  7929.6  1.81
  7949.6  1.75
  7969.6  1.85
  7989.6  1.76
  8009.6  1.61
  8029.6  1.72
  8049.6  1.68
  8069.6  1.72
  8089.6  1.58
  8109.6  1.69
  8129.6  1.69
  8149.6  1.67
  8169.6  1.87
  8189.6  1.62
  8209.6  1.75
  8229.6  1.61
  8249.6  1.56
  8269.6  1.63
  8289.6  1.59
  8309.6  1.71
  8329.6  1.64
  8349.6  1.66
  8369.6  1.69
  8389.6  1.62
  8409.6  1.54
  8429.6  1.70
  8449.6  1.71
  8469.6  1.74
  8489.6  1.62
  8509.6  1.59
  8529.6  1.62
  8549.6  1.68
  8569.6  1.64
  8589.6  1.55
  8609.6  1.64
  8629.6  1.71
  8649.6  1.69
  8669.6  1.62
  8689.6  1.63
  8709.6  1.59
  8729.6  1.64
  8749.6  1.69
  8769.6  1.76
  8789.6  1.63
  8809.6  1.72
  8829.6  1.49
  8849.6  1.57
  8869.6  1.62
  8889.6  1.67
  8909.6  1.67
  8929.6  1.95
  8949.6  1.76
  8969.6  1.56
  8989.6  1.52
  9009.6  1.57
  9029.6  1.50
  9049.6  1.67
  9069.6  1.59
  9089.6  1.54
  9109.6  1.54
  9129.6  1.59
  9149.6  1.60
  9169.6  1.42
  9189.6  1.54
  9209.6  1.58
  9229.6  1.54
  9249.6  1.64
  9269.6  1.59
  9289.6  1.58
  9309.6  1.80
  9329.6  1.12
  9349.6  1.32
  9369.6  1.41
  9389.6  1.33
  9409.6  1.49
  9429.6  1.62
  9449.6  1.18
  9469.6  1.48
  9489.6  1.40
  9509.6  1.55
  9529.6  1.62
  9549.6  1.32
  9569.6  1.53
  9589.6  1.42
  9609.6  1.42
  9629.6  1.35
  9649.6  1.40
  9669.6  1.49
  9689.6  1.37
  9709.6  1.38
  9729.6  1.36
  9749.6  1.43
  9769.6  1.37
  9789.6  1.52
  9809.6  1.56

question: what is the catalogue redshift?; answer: 0.518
